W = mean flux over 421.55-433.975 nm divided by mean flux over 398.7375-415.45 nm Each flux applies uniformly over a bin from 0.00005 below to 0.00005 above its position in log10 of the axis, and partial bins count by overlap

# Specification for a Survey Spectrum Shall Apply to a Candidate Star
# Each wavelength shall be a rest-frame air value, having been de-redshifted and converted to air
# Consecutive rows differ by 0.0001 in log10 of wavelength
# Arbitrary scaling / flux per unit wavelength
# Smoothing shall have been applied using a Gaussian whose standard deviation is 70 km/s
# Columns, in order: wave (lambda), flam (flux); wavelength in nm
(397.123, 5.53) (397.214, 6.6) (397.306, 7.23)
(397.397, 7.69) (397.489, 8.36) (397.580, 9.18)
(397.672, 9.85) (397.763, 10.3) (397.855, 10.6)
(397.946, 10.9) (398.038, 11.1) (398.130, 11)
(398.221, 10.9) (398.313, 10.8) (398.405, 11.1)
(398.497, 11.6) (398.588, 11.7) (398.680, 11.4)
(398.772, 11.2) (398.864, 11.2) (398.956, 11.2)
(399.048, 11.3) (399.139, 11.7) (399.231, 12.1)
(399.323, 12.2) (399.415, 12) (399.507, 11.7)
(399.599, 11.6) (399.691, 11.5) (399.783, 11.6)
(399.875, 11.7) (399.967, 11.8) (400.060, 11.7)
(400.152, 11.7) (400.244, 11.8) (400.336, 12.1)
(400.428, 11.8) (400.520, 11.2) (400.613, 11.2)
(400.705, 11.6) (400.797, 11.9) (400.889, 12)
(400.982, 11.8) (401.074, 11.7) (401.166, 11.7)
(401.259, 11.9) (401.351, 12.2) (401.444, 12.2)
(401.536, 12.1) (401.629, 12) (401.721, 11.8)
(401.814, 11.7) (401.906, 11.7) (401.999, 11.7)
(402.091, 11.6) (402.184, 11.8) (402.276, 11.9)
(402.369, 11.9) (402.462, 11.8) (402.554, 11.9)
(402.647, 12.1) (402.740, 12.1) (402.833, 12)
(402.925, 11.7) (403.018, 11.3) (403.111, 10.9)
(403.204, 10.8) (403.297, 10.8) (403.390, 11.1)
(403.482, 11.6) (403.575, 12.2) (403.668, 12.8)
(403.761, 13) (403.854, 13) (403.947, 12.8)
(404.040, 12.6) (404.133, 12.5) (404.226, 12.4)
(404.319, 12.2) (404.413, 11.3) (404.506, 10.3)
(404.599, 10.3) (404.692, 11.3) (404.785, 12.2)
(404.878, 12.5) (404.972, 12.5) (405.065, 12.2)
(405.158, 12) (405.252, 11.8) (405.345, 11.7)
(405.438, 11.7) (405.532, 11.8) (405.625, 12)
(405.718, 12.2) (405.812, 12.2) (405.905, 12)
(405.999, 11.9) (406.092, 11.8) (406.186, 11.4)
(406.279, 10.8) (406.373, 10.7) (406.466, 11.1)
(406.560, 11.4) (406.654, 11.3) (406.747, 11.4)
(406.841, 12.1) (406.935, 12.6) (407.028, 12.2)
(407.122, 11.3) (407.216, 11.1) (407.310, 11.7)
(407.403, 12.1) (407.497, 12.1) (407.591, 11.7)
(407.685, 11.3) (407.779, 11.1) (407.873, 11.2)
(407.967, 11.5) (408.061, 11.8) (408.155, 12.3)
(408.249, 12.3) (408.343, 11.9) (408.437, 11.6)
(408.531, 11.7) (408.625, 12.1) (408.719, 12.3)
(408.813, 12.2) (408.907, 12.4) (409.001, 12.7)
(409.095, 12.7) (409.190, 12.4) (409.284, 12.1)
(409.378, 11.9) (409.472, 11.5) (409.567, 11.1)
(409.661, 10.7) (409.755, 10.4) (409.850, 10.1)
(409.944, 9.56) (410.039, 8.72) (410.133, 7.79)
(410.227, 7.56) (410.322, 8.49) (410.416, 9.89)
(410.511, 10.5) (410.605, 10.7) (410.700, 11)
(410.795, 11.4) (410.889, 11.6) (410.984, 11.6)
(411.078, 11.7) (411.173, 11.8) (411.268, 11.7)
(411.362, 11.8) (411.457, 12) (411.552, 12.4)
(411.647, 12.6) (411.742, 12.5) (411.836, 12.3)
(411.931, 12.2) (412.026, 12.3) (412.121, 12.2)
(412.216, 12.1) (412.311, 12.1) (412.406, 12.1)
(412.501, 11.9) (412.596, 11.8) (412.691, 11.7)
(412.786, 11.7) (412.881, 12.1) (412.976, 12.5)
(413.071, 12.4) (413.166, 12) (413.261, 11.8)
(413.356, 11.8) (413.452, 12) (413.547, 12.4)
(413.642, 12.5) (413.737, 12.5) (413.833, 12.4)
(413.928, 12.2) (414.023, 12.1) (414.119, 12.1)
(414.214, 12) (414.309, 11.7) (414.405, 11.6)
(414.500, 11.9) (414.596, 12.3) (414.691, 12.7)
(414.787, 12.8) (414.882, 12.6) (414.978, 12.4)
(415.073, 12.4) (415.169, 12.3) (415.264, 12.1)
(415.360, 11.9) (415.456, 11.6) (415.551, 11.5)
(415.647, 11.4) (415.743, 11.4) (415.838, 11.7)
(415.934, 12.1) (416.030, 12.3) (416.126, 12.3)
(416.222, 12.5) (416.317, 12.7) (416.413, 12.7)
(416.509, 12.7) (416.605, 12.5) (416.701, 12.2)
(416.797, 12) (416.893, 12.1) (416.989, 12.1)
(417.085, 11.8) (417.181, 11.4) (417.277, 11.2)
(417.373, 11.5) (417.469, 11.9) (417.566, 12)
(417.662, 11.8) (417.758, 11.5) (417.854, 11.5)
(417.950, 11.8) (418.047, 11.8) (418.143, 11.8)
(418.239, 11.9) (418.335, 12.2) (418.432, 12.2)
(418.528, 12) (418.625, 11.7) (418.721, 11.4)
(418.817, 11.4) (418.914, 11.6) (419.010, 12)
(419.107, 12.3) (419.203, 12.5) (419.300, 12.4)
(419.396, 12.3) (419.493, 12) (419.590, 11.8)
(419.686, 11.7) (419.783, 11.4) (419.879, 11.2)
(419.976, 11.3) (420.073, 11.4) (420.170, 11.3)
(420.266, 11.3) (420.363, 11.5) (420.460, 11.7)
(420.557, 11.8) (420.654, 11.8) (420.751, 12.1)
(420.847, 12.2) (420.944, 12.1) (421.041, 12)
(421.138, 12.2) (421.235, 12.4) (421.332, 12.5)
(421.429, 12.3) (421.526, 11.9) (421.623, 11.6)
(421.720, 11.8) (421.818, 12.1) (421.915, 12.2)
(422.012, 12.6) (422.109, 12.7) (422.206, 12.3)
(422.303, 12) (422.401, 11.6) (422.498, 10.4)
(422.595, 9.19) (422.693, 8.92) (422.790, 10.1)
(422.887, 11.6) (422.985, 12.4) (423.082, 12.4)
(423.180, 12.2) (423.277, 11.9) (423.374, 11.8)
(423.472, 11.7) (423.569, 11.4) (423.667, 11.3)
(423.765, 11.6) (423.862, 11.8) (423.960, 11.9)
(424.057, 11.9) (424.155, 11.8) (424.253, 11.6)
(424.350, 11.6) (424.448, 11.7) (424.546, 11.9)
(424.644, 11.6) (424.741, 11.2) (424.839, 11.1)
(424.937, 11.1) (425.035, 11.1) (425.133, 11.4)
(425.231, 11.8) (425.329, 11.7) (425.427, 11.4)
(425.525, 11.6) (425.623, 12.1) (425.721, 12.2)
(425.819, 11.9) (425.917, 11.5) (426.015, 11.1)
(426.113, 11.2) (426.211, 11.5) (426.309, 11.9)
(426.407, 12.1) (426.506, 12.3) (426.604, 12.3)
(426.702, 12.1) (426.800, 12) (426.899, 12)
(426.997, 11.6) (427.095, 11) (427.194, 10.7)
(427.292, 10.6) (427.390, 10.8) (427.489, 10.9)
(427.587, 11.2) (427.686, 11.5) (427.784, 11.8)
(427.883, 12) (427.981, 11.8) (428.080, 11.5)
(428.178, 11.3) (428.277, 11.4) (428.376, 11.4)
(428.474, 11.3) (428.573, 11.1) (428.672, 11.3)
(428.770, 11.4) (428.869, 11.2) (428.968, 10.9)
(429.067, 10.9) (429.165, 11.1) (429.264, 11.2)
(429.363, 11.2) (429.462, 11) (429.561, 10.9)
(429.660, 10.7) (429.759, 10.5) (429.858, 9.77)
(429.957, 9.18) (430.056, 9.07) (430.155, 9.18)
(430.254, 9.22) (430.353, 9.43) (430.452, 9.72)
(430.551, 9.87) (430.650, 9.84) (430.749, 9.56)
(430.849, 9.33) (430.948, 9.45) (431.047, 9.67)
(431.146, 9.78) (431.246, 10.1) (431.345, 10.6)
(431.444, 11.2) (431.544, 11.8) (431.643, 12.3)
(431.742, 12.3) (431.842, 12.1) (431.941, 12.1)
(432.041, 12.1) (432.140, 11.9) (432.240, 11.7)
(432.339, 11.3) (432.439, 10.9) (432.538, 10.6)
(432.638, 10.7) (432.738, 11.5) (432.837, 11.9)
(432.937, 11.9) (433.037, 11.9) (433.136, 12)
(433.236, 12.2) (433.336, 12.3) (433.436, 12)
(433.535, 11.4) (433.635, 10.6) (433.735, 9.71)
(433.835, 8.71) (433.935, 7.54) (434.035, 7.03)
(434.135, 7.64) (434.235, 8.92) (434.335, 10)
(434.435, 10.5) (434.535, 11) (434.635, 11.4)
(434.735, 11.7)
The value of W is 1.0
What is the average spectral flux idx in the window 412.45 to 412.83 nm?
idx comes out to 11.8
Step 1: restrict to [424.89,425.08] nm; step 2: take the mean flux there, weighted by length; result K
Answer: 11.1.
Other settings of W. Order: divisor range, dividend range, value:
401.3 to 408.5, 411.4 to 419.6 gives 1.02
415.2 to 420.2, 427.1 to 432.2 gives 0.91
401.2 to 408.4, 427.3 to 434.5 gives 0.91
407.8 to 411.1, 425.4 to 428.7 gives 1.04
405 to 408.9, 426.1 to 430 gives 0.96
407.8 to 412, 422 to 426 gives 1.02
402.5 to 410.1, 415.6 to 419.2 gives 1.02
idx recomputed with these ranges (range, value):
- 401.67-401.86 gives 11.8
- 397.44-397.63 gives 8.76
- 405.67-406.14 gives 12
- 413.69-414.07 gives 12.3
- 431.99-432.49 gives 11.6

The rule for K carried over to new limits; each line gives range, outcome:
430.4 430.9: 9.66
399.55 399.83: 11.6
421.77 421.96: 12.2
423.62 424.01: 11.7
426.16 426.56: 11.9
